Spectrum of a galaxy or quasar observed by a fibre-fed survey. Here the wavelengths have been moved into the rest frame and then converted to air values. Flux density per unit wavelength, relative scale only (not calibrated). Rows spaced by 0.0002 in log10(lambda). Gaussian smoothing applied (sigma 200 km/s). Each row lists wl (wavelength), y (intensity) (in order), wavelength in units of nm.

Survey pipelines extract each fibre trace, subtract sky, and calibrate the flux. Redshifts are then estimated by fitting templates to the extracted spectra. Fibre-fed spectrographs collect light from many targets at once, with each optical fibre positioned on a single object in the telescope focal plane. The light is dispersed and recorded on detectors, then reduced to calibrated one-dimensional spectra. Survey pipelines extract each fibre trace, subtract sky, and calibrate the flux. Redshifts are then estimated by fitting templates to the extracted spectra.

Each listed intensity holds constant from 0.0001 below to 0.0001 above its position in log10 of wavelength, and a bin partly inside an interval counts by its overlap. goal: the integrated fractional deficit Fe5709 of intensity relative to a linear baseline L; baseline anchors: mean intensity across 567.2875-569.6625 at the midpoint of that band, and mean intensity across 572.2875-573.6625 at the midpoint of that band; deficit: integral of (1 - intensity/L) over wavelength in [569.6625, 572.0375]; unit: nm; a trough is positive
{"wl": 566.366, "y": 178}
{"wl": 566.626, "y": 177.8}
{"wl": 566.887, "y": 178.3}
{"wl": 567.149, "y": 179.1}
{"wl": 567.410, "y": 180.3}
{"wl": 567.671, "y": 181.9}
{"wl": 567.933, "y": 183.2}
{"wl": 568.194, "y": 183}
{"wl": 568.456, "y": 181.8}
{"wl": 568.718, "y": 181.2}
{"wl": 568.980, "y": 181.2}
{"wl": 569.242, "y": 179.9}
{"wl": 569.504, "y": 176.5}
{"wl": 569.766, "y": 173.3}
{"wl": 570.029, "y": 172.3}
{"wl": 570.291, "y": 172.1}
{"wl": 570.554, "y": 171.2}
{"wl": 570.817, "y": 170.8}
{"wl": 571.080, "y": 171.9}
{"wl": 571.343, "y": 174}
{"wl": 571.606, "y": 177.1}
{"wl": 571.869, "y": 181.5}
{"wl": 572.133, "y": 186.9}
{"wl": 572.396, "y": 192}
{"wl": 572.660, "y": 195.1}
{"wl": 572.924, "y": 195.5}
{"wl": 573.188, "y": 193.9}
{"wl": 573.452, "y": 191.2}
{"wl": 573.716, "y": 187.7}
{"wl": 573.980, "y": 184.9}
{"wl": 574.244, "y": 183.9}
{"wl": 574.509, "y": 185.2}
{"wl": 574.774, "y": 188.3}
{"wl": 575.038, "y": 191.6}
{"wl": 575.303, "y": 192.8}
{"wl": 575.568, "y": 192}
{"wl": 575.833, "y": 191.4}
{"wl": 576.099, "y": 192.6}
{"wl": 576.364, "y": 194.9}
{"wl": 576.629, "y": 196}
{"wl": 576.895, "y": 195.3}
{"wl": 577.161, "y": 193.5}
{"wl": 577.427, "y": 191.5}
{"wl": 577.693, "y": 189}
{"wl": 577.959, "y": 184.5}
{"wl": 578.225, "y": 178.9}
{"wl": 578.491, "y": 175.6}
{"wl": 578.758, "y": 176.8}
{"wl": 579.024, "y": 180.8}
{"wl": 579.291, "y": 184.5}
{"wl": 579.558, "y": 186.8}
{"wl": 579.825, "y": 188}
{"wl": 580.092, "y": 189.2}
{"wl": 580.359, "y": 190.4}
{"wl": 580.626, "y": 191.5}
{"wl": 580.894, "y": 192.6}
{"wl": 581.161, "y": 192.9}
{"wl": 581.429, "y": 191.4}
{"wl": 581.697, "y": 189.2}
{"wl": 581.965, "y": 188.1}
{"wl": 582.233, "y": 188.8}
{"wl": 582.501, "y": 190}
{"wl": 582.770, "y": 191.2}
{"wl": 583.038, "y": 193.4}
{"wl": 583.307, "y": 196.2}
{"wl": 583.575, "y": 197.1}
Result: 0.17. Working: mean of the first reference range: 181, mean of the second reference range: 193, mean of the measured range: 174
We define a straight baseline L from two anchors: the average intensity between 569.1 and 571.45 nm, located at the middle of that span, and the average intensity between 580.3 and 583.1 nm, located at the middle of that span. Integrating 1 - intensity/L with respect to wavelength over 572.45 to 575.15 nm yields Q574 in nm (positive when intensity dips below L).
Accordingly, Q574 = -0.16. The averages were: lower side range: 174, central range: 190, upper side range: 191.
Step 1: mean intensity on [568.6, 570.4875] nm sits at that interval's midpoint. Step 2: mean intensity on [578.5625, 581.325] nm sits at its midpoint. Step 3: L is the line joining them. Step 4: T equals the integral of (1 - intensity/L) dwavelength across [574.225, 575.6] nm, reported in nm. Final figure -0.05 nm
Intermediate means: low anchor 176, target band 189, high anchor 187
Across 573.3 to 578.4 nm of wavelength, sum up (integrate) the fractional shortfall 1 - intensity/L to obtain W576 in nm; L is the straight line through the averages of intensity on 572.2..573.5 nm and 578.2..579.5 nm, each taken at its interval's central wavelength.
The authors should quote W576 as -0.09 nm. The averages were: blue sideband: 193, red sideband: 180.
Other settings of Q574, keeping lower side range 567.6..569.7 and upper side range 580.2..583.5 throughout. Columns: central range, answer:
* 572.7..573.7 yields -0.05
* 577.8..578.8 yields 0.05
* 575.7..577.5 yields -0.06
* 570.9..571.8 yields 0.04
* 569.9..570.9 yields 0.06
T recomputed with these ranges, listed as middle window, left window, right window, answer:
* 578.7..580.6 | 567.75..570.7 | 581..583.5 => 0.03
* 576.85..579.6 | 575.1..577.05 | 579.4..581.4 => 0.10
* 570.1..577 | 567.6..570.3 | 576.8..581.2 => -0.14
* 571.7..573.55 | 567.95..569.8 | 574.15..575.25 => -0.06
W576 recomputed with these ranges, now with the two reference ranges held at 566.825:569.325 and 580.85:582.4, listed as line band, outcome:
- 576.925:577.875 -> -0.02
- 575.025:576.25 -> -0.04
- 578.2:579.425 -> 0.06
